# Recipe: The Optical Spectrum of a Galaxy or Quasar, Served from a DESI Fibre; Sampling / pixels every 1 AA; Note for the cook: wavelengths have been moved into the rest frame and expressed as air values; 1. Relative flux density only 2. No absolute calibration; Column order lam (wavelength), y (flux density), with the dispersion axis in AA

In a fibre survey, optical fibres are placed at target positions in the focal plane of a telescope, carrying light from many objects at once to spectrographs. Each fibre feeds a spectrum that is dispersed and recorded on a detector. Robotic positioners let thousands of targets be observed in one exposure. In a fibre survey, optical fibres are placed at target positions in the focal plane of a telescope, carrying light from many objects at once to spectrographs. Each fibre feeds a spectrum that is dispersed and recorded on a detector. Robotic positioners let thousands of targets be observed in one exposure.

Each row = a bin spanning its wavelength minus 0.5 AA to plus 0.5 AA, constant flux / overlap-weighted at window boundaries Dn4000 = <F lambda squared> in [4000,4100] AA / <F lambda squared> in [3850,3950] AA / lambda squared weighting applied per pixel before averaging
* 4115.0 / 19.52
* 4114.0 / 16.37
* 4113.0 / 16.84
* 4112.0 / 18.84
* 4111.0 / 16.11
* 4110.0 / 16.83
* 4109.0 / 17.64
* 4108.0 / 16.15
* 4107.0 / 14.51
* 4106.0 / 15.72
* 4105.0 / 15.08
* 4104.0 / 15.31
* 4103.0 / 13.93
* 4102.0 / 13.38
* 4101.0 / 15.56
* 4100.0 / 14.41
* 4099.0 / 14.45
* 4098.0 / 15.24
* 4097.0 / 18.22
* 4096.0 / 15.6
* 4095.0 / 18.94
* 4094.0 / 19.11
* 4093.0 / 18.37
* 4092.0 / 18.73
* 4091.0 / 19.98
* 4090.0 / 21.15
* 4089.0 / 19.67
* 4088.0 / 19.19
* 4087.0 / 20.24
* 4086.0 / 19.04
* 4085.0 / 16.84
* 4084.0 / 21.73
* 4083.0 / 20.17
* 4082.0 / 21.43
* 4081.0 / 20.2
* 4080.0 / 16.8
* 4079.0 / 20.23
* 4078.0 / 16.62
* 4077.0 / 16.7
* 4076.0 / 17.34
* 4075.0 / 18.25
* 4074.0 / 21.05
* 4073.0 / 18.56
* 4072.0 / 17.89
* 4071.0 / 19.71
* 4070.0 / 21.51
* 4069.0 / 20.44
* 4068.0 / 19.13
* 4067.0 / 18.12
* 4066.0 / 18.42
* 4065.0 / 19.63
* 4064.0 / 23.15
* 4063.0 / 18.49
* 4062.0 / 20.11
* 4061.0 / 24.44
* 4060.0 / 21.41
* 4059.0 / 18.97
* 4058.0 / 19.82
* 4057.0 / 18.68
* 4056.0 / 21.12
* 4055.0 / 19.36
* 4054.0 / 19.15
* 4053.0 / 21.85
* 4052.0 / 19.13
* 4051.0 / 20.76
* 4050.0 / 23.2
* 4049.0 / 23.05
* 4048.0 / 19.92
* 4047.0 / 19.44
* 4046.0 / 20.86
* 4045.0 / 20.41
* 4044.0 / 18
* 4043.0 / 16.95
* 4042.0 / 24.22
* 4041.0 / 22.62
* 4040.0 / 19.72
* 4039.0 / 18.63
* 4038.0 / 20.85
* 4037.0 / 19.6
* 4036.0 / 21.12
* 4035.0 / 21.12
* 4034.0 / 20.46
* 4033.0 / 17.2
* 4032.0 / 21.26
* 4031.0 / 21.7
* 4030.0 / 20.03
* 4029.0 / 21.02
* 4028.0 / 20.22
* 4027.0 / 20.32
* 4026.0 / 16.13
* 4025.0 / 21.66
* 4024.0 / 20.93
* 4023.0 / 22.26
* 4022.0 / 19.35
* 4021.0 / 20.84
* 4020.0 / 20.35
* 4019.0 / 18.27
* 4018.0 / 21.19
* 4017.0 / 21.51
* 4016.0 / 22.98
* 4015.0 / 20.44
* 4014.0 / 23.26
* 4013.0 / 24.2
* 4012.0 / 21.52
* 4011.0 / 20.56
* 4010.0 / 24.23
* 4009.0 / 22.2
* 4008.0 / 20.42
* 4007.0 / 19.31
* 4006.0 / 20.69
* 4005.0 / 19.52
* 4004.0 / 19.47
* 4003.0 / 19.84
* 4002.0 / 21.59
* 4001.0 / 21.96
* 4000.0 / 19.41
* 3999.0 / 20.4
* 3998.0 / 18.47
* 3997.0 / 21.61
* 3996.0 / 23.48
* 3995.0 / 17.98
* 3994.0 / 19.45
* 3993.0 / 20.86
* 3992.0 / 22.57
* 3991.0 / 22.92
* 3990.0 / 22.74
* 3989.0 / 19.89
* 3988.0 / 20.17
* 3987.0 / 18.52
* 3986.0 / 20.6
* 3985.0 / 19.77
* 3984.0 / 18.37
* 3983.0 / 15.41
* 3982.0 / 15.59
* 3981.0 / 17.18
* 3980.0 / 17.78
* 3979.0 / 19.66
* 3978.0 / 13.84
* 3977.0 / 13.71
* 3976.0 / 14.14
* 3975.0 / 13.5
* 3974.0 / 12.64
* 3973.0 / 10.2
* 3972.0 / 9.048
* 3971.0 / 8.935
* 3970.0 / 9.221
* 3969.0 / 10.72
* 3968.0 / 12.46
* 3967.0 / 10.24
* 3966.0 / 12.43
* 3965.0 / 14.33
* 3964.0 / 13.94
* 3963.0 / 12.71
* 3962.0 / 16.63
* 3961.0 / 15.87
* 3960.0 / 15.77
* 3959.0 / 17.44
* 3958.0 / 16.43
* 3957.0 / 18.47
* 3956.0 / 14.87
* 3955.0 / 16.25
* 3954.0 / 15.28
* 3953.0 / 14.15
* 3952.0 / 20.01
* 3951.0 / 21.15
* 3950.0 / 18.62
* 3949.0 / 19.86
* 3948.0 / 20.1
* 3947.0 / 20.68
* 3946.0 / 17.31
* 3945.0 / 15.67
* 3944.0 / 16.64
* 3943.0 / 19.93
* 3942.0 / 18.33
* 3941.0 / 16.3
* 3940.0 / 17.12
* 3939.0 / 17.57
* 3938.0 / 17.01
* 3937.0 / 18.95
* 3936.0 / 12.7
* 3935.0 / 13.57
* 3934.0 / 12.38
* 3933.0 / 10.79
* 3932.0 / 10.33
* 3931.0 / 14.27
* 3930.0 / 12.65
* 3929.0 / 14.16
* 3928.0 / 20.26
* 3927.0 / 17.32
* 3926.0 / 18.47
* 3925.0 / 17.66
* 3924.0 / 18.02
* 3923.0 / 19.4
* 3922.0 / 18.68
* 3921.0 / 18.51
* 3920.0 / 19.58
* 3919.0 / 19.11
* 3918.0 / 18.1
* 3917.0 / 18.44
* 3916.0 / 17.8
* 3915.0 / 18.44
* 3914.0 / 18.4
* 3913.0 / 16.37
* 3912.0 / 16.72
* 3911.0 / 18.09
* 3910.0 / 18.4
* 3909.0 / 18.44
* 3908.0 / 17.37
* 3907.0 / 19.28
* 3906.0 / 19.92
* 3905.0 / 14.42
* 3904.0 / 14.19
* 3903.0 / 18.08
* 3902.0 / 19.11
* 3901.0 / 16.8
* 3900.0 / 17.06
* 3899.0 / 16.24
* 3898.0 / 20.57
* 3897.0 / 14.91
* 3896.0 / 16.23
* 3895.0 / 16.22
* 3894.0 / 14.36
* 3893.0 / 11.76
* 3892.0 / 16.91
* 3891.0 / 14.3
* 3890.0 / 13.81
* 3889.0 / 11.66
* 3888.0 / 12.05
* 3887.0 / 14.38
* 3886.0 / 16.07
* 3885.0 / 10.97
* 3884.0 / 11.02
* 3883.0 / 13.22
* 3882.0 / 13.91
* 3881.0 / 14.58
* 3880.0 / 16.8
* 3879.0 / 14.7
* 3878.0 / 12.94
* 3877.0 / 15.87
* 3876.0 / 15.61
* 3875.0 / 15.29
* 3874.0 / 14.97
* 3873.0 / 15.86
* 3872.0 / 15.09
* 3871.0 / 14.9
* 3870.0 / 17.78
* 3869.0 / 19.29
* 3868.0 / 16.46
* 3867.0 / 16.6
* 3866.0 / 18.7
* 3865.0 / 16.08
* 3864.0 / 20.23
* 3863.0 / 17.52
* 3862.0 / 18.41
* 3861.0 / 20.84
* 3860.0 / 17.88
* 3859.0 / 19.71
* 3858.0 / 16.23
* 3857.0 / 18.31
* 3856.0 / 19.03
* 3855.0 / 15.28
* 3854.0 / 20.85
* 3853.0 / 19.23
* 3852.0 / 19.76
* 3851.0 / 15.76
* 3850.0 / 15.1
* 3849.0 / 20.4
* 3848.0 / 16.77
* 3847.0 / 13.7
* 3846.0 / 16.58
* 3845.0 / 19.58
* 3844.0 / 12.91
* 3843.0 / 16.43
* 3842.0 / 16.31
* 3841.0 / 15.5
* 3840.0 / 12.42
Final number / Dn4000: 1.29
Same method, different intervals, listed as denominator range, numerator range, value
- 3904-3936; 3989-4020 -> 1.31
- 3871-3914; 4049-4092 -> 1.38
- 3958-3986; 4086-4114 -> 1.27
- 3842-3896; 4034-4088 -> 1.36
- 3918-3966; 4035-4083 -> 1.27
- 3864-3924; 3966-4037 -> 1.22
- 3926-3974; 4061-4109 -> 1.27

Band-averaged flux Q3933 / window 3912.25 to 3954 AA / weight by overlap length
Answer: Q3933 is 17.2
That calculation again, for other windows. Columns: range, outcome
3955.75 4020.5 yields 17.9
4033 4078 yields 20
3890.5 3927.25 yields 17.4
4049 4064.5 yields 20.7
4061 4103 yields 18.6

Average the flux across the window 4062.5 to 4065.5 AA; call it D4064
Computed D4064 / 20.4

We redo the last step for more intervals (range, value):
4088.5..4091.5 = 20.3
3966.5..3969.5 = 11.1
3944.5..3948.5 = 18.4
